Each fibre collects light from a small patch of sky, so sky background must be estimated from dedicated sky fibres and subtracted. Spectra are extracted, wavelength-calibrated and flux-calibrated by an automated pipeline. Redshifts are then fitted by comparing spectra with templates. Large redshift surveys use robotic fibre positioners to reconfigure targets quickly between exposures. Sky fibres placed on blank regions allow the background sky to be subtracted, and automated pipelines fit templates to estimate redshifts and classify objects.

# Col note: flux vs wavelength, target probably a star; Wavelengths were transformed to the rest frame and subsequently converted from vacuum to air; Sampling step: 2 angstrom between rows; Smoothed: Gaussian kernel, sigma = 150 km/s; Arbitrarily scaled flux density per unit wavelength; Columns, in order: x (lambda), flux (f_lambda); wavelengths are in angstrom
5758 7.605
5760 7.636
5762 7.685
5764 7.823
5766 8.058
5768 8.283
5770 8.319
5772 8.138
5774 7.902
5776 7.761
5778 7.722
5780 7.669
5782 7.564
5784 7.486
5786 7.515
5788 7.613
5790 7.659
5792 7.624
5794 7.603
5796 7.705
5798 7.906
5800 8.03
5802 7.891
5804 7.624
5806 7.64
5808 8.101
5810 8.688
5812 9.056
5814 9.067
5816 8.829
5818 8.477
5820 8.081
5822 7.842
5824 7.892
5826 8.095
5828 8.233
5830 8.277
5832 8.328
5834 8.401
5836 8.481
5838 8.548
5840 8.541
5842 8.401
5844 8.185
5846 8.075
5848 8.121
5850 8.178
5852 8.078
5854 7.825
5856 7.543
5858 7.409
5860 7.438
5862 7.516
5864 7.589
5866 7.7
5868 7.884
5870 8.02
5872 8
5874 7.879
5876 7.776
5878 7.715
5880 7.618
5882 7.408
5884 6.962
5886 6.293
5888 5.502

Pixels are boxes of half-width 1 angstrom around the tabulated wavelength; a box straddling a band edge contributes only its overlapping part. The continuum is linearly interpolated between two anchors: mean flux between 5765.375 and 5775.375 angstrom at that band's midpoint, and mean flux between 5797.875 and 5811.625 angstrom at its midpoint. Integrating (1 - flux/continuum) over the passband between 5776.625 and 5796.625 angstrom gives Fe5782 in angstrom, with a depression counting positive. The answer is 1.2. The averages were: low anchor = 8.13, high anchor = 8.04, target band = 7.62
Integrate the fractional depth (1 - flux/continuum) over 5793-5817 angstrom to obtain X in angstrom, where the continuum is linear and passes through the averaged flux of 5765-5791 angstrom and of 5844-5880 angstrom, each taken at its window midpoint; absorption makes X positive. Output -1.10 angstrom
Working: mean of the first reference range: 7.82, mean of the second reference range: 7.81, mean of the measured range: 8.18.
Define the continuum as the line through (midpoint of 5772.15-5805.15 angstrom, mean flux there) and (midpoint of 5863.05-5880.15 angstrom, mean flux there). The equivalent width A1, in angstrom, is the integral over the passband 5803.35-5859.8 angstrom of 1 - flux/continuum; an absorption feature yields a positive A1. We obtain -3.2 angstrom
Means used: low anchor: 7.72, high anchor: 7.81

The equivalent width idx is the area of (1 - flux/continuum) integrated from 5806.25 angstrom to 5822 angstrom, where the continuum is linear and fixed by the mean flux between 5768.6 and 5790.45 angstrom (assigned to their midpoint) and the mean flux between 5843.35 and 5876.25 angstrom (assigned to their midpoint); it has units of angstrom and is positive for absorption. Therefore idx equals -1.5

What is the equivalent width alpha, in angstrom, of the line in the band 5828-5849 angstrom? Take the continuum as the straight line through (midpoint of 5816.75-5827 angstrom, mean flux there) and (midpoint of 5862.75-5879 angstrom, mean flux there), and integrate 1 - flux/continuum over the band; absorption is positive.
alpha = -0.87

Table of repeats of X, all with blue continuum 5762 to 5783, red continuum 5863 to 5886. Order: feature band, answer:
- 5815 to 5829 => -0.78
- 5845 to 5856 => -0.45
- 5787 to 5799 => 0.26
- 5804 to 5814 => -0.71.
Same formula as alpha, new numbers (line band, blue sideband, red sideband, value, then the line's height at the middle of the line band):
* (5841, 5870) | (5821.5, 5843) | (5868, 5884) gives 0.5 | 7.99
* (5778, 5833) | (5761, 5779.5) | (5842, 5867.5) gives -0.8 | 7.9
